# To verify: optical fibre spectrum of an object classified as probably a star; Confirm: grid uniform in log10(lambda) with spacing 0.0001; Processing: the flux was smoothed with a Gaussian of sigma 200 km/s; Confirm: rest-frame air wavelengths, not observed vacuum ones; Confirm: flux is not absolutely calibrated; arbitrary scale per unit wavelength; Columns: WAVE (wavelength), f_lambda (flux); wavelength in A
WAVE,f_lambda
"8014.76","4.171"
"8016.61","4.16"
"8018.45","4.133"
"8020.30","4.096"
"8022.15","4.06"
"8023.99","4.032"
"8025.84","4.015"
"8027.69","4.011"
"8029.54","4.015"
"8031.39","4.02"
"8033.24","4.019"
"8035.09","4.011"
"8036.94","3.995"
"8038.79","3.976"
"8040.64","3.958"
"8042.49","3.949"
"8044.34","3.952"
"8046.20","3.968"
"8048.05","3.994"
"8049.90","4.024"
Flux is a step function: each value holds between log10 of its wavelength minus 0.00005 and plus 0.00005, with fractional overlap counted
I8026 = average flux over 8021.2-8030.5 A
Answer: 4.03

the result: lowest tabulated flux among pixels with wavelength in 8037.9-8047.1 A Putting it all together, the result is 3.949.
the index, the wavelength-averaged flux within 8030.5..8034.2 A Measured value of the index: 4.02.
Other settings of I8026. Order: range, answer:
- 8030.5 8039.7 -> 4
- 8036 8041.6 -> 3.98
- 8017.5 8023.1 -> 4.1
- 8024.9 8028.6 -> 4.01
